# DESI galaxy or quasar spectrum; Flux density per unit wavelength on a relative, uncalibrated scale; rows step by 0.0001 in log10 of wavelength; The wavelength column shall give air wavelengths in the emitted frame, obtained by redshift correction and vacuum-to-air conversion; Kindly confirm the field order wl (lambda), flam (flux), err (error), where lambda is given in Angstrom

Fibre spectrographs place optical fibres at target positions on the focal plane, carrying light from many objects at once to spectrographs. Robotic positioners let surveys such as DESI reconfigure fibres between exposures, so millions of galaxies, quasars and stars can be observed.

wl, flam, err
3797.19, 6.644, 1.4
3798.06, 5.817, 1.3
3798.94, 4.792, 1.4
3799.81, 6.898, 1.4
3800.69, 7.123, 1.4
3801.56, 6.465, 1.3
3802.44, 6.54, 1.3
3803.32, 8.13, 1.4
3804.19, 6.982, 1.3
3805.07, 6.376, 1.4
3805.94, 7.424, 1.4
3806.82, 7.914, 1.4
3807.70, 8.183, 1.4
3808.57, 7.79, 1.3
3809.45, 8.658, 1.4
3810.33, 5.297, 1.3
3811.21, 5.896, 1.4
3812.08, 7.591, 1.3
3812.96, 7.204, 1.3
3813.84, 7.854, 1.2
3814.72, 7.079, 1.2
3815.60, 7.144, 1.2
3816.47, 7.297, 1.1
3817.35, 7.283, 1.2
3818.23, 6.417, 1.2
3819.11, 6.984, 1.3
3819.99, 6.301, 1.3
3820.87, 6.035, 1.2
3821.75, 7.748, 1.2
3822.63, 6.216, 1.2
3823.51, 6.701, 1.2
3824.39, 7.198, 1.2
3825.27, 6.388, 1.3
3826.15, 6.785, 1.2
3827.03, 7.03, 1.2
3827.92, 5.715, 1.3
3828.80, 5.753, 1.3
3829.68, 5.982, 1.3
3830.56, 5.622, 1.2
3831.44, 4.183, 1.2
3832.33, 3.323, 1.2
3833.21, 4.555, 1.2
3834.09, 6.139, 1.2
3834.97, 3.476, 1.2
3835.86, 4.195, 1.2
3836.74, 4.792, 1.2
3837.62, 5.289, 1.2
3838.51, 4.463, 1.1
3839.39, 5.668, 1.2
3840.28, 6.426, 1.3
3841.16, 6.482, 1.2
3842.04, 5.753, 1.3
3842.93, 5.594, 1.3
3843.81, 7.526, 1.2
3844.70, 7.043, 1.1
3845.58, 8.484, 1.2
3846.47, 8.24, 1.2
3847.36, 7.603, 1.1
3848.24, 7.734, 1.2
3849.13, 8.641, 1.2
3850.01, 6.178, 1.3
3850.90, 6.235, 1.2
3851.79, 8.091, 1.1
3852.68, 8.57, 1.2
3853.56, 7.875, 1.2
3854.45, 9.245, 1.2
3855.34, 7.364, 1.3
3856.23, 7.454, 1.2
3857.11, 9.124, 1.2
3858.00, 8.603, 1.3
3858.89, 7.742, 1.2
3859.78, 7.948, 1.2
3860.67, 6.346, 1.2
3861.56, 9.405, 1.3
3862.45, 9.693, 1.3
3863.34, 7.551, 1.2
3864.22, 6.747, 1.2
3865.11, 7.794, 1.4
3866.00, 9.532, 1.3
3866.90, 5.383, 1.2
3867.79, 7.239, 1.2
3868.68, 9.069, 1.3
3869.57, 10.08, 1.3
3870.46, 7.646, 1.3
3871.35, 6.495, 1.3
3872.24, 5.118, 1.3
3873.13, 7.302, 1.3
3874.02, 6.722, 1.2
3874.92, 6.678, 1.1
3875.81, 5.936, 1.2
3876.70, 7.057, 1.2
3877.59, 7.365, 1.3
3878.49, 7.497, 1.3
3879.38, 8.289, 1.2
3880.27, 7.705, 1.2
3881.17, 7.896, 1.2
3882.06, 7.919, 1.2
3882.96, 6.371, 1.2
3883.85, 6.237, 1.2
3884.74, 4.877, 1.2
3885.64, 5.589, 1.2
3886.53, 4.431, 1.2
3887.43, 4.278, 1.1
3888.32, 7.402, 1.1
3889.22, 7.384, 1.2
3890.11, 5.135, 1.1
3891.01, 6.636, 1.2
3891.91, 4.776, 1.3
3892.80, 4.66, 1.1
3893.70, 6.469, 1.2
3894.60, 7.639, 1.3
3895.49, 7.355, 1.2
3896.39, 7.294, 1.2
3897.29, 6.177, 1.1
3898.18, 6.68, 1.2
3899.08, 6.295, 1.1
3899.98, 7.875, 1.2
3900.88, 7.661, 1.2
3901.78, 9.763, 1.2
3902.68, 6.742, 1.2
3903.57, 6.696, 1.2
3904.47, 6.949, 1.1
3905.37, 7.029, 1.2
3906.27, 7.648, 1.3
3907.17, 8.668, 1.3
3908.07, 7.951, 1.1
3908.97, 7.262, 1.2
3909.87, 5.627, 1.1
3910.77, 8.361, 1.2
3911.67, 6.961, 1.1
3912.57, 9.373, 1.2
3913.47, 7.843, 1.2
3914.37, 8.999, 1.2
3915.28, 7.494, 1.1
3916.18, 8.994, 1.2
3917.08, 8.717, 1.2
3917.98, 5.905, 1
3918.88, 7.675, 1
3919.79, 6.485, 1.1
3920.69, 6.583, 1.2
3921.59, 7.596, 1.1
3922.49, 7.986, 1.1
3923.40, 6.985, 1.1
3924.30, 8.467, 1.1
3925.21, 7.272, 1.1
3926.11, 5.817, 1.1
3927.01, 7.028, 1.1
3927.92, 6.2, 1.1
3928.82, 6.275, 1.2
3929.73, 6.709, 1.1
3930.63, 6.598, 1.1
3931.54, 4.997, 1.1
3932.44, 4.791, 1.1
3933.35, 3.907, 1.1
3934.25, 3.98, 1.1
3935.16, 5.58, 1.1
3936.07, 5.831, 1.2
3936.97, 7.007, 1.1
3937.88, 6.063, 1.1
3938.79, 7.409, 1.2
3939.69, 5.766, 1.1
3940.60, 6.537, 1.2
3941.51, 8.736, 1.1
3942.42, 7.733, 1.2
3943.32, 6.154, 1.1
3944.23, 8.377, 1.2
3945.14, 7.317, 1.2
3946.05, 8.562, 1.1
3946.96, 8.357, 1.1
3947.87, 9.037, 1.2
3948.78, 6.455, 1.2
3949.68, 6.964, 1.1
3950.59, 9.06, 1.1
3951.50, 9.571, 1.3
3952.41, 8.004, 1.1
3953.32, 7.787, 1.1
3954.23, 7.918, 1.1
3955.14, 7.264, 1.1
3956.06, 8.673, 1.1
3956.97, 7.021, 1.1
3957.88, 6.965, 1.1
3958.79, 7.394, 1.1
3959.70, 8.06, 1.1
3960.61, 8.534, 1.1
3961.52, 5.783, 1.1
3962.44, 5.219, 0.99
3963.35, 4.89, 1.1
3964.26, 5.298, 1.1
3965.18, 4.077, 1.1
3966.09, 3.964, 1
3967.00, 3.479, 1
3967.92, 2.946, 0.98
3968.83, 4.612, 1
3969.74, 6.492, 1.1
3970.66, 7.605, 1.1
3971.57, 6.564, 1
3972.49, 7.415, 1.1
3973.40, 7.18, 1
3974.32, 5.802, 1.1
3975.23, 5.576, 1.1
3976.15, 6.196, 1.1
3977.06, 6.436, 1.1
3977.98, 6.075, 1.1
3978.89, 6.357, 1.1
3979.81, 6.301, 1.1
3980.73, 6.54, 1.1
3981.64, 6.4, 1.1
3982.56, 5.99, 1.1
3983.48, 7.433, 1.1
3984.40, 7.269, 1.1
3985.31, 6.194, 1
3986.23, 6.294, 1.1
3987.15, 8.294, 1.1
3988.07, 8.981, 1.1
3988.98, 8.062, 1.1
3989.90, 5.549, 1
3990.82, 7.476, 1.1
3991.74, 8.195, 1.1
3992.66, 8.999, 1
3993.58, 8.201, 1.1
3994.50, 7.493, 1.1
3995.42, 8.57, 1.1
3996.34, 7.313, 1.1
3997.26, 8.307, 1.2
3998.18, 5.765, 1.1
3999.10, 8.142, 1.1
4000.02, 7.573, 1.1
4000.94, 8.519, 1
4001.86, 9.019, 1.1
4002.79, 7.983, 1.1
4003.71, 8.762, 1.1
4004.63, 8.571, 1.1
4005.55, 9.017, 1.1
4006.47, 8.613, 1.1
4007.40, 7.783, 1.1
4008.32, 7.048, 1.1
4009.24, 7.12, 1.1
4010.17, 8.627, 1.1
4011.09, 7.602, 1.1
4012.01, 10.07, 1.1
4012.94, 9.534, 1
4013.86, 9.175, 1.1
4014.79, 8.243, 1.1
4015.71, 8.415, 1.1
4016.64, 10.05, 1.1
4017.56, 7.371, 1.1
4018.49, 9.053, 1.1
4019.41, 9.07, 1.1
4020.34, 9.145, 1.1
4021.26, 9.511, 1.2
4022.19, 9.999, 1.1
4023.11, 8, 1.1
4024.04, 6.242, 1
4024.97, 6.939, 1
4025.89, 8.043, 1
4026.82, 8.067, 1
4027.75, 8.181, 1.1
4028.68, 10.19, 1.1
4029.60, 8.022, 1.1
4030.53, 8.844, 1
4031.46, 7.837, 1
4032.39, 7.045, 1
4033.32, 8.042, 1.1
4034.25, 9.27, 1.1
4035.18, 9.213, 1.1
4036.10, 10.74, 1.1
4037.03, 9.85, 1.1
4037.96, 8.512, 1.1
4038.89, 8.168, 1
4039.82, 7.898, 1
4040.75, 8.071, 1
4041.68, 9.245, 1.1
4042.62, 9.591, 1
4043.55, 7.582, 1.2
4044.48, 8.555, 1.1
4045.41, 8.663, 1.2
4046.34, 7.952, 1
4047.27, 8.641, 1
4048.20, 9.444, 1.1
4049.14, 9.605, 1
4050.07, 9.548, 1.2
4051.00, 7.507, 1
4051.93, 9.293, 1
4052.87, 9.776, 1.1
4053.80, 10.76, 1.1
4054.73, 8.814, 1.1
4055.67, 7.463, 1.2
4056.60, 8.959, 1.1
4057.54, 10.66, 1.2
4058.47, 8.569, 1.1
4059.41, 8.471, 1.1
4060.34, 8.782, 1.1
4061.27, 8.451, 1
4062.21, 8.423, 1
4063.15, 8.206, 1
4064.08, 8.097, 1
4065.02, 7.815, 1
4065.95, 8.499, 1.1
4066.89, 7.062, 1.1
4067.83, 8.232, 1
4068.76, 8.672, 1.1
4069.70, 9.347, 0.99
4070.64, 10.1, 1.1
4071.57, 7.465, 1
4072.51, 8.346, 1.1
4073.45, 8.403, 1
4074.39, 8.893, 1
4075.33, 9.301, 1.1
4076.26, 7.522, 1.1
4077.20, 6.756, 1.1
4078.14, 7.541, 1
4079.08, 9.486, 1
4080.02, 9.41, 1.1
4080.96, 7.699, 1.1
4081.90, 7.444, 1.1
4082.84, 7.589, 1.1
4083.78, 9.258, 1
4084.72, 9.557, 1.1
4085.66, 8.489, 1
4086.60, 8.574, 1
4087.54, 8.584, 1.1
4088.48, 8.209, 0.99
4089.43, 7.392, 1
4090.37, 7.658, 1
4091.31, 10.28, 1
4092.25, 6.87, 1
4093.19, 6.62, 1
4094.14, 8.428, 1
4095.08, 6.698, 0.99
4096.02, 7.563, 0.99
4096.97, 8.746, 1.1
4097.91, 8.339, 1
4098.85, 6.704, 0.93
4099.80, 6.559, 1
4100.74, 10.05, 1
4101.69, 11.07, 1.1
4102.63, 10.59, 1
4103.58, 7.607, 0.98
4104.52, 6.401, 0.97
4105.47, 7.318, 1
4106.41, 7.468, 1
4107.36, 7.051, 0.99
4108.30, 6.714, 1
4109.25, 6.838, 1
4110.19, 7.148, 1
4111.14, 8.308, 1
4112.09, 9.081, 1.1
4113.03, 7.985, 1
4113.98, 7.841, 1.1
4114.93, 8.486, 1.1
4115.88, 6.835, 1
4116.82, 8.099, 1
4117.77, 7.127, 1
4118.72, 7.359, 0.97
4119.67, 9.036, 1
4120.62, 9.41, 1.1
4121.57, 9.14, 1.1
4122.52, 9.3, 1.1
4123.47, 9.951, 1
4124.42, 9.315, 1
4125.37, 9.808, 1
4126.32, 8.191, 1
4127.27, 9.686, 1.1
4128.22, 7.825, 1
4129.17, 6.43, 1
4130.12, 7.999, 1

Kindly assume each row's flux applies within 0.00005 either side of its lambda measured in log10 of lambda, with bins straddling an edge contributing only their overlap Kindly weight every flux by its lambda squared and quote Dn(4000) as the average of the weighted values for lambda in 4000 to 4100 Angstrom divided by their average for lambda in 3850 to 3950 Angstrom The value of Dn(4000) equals 1.28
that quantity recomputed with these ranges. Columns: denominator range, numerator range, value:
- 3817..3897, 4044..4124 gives 1.38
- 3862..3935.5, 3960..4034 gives 1.12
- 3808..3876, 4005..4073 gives 1.38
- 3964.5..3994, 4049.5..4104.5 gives 1.37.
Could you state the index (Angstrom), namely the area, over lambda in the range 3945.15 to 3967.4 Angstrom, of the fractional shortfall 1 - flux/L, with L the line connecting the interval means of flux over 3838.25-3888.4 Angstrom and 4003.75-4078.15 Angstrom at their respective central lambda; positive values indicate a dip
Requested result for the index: 2.5 Angstrom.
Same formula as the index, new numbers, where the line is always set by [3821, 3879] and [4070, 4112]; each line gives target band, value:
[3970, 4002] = 1.7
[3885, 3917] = 0.5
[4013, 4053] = -4.3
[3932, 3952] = 1.1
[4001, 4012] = -0.8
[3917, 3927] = 0.1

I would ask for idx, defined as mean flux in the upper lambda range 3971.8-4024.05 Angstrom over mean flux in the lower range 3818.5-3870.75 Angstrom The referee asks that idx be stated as 1.13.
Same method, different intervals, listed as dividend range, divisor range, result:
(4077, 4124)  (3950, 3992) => 1.22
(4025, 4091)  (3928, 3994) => 1.28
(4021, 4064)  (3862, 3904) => 1.25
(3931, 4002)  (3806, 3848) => 1.07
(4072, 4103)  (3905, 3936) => 1.19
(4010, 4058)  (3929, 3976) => 1.33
